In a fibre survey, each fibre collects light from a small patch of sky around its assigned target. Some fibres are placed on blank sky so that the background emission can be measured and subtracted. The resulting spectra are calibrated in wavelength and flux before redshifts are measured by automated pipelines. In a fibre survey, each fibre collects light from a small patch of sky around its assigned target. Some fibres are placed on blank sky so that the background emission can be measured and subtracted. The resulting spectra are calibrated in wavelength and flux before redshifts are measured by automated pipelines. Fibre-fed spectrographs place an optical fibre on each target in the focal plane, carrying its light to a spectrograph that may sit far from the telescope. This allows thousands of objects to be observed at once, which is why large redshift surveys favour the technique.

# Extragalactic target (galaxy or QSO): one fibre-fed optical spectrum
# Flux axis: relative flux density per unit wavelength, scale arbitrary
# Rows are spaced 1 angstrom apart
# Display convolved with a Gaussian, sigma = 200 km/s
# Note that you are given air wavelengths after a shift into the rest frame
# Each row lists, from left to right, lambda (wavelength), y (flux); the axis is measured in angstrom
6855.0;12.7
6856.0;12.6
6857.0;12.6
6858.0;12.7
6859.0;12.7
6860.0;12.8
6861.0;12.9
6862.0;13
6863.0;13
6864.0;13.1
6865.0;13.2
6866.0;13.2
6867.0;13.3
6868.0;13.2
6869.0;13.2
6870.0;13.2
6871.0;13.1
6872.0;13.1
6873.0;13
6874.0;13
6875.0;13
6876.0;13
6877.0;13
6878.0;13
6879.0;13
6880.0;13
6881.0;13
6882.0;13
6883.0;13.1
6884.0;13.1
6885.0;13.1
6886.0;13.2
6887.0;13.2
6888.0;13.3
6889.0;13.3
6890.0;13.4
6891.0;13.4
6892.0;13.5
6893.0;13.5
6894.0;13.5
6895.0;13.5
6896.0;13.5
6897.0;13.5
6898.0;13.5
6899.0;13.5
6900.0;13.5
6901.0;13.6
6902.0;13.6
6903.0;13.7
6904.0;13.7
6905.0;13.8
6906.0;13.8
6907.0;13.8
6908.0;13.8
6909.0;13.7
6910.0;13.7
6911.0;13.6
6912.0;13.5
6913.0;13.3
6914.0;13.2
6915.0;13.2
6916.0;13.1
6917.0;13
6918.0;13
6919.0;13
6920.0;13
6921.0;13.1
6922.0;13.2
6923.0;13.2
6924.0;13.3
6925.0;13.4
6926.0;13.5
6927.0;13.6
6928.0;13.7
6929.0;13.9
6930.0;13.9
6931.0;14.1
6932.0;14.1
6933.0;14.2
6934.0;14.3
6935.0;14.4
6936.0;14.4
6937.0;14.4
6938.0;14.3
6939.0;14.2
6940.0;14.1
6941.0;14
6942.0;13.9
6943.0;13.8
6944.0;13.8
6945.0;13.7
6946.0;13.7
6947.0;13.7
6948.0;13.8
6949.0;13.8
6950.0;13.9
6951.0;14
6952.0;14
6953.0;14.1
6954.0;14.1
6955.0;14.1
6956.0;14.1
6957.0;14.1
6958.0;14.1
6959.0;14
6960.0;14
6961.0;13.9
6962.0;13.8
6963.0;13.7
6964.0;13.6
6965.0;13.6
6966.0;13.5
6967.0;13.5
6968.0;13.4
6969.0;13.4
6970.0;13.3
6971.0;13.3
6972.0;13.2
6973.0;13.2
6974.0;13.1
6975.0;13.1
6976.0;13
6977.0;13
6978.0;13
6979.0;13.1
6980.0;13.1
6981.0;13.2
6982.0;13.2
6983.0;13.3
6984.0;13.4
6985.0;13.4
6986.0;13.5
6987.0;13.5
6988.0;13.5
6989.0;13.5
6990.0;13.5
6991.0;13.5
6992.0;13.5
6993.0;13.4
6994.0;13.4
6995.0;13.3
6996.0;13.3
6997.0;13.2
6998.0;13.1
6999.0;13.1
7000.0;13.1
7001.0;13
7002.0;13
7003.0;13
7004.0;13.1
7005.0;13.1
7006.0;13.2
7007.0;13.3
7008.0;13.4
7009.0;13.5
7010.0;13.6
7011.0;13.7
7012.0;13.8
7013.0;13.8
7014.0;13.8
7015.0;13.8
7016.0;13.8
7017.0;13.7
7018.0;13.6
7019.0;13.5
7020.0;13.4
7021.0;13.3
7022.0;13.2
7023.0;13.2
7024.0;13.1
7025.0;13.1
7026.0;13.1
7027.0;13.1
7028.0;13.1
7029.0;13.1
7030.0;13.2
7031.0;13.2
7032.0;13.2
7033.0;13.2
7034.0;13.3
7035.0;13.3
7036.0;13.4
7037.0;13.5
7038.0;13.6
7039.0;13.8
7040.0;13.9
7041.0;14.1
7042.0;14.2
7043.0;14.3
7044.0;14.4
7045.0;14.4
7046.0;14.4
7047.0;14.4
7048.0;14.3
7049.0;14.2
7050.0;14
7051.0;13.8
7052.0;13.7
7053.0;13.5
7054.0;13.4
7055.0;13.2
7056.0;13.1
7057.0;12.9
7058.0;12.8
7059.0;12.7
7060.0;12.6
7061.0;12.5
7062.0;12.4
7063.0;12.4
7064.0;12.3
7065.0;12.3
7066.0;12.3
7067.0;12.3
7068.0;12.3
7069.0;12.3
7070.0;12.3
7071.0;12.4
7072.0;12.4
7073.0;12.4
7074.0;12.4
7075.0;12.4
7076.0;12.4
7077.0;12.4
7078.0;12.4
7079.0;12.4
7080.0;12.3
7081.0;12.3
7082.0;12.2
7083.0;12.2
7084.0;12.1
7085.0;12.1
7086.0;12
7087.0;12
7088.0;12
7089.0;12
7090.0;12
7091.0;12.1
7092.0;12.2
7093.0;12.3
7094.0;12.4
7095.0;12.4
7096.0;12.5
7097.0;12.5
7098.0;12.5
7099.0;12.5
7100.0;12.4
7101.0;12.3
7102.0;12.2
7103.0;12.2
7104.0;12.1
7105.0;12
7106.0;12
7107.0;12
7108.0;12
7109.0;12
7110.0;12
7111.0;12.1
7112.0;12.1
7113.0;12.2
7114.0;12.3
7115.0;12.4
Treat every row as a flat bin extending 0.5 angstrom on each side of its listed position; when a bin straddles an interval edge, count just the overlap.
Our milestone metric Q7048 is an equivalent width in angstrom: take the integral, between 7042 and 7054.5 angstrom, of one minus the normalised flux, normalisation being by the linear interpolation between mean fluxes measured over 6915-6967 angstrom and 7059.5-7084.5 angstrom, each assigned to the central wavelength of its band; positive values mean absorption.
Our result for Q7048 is -1.5 angstrom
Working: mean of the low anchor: 13.8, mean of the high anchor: 12.3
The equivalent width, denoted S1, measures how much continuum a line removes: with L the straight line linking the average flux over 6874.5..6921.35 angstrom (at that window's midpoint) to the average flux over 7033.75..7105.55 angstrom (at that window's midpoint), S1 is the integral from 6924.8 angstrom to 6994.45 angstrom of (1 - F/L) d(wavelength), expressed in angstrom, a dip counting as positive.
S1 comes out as -2.9 angstrom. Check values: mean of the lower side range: 13.3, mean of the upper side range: 12.8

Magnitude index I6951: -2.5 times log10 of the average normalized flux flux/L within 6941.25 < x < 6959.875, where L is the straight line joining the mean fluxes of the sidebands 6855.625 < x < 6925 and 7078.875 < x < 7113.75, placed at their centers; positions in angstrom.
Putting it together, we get -0.08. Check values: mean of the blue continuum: 13.2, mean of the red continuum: 12.2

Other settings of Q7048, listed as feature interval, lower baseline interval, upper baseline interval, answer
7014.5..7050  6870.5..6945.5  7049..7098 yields -2.4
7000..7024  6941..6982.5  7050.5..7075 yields -0.5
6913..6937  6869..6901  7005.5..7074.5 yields -0.6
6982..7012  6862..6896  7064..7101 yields -1.6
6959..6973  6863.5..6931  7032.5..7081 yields -0.3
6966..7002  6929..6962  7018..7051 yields 1.5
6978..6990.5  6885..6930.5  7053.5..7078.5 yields -0.3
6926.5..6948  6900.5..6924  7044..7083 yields -1.1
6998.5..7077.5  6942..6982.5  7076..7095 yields -3.1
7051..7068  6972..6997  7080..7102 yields -0.3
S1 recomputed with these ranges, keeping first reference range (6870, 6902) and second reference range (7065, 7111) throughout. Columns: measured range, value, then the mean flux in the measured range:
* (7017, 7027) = -0.6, 13.3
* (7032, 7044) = -1.2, 13.7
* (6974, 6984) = -0.3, 13.1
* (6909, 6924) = -0.2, 13.2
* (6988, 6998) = -0.5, 13.4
